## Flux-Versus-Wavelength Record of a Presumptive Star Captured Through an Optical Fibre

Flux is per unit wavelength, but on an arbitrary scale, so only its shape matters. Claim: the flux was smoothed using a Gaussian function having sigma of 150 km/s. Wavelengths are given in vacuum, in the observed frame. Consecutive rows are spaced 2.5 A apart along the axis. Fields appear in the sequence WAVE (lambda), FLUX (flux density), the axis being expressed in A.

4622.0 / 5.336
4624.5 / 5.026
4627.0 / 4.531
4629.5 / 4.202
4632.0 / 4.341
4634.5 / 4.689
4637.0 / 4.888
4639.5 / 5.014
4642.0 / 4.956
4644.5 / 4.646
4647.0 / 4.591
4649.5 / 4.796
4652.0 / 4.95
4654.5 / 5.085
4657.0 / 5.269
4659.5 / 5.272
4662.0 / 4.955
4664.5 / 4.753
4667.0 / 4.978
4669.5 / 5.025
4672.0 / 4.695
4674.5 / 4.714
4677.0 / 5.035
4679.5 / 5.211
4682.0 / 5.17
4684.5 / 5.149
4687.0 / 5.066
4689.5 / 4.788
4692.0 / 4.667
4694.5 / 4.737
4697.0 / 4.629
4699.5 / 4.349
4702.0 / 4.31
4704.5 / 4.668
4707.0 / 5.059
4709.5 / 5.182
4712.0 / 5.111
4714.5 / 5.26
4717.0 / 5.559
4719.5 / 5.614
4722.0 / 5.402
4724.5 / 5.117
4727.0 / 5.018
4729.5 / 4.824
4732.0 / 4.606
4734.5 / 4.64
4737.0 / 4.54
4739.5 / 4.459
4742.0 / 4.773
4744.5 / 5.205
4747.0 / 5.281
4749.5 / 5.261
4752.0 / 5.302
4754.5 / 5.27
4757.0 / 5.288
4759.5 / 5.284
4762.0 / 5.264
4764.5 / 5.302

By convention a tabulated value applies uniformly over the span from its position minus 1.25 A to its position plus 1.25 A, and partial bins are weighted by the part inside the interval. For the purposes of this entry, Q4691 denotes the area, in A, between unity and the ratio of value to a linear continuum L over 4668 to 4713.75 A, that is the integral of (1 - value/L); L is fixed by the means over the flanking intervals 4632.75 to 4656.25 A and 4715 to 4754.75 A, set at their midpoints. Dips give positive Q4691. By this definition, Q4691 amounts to 0.8 A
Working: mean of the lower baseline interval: 4.84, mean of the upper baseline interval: 5.05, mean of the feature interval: 4.87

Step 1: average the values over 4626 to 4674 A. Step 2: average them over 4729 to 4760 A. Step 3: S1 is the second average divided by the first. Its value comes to 1.0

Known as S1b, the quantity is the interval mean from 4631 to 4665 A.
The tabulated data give 4.88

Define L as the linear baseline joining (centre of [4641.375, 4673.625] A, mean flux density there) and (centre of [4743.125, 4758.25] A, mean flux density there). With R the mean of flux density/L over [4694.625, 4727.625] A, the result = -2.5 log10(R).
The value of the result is 0.02 mag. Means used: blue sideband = 4.92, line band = 5.01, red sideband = 5.26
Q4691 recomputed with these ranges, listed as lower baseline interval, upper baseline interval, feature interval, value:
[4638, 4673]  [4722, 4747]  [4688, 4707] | 1.01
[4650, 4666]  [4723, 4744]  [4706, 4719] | -1.12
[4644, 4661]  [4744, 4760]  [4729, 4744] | 1.62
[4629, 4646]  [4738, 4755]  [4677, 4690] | -0.64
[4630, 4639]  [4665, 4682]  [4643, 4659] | -0.46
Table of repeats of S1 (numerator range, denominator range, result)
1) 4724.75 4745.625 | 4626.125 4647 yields 1.02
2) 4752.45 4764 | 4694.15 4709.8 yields 1.13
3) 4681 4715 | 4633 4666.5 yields 0.99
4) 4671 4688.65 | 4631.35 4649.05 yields 1.05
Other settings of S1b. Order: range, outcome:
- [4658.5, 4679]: 4.93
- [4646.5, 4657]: 4.92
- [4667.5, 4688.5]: 5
